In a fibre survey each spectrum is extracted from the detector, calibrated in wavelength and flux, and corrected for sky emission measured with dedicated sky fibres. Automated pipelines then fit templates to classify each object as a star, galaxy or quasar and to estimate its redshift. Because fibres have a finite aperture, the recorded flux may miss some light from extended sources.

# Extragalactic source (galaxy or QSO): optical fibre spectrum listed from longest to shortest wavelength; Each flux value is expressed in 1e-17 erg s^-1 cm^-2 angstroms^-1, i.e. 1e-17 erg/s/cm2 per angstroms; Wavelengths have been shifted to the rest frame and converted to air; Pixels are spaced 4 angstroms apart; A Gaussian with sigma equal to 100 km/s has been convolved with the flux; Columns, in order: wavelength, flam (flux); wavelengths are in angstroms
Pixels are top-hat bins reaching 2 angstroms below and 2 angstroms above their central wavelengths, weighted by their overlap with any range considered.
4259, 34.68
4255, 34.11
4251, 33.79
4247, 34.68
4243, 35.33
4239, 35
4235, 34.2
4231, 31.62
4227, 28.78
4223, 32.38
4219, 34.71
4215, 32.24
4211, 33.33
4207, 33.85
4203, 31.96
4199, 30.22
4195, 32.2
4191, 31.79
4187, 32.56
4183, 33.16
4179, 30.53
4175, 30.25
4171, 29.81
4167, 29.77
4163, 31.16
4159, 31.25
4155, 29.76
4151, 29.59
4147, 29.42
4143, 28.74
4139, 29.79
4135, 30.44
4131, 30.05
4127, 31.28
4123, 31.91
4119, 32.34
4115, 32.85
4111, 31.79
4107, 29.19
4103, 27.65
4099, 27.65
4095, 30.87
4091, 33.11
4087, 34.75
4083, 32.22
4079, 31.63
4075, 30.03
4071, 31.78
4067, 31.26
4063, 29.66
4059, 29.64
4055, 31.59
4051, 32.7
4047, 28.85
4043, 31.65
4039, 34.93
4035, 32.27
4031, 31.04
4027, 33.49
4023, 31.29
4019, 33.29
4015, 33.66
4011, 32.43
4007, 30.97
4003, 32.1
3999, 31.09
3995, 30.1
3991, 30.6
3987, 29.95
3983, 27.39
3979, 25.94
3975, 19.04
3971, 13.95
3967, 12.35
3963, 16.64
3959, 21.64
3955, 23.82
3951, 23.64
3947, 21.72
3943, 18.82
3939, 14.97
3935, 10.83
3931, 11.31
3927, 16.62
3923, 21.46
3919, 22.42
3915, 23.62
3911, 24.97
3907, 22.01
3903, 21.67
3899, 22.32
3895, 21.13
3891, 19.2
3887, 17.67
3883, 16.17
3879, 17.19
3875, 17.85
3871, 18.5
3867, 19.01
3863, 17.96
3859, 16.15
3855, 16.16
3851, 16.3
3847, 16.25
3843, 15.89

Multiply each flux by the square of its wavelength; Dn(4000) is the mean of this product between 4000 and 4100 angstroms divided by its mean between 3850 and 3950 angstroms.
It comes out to 1.83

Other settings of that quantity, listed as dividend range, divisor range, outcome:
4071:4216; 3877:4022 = 1.51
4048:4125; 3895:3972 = 1.74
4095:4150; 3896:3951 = 1.70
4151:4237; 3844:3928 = 1.91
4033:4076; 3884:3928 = 1.59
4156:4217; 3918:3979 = 1.96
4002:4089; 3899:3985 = 1.69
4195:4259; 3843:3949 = 2.11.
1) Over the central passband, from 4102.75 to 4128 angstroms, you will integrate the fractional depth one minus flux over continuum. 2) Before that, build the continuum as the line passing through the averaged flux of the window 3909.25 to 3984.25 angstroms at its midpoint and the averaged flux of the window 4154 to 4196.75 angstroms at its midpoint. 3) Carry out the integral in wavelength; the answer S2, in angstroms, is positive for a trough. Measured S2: -2.8 angstroms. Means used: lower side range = 19.4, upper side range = 31.1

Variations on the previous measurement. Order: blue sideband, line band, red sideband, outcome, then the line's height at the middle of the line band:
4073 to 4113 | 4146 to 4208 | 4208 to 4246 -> 2.4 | 32.3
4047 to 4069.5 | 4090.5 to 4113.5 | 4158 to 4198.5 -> 0.8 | 30.9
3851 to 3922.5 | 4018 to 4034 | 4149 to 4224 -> -4.5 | 25.2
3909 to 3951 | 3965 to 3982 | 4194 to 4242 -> 2.2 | 21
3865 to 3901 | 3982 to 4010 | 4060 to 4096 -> -4.5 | 26.2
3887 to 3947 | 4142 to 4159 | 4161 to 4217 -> 0.2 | 29.9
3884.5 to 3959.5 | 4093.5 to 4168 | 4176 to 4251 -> -3.2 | 29.1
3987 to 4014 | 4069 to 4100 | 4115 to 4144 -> -0.6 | 31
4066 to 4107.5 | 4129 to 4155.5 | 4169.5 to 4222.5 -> 1.6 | 31.5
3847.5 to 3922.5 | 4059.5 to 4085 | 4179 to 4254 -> -3.8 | 27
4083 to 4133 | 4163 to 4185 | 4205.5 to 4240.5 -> 1.0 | 32.1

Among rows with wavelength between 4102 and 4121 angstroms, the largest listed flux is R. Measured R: 32.85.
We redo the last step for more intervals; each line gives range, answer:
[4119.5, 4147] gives 31.91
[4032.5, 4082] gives 34.93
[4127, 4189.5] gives 33.16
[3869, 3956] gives 24.97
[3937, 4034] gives 33.66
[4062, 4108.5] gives 34.75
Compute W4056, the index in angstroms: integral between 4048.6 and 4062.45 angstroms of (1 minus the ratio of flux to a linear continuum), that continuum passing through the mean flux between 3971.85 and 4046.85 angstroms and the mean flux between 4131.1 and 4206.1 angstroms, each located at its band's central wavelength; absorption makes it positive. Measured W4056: -0.3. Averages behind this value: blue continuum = 30.3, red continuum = 30.7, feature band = 31.1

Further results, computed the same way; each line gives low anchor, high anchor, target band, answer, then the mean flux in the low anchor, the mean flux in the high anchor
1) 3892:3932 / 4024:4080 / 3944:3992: 6.2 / 21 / 31.5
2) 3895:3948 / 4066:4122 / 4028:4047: -3.3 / 19.5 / 31.2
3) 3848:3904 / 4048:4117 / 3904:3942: 4.1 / 18.3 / 31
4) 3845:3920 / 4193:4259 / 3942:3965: 1.0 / 19.3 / 33.1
